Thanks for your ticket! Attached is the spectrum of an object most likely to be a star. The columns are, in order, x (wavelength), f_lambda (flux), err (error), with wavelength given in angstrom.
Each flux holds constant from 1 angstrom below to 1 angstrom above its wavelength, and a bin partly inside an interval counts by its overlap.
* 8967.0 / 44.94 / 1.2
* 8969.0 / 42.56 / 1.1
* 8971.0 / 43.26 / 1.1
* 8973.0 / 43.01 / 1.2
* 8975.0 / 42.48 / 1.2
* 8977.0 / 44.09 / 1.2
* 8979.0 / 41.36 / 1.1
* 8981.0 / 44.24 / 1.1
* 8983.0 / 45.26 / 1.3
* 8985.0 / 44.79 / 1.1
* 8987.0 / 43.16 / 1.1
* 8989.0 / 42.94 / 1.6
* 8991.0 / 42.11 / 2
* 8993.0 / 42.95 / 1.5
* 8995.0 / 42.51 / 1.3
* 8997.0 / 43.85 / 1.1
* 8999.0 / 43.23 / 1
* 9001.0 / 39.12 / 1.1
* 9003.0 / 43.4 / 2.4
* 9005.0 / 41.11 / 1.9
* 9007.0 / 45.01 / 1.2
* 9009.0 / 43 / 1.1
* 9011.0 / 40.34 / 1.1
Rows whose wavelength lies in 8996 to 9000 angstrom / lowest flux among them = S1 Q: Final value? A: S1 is 43.23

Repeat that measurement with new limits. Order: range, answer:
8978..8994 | 41.36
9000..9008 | 39.12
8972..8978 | 42.48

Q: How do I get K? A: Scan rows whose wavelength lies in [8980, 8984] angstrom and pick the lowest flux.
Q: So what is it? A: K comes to 44.24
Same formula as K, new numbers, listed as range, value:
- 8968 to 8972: 42.56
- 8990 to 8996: 42.11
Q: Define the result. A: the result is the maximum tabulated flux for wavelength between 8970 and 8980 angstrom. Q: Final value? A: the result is 44.09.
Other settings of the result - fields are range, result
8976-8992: 45.26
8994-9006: 43.85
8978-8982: 44.24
